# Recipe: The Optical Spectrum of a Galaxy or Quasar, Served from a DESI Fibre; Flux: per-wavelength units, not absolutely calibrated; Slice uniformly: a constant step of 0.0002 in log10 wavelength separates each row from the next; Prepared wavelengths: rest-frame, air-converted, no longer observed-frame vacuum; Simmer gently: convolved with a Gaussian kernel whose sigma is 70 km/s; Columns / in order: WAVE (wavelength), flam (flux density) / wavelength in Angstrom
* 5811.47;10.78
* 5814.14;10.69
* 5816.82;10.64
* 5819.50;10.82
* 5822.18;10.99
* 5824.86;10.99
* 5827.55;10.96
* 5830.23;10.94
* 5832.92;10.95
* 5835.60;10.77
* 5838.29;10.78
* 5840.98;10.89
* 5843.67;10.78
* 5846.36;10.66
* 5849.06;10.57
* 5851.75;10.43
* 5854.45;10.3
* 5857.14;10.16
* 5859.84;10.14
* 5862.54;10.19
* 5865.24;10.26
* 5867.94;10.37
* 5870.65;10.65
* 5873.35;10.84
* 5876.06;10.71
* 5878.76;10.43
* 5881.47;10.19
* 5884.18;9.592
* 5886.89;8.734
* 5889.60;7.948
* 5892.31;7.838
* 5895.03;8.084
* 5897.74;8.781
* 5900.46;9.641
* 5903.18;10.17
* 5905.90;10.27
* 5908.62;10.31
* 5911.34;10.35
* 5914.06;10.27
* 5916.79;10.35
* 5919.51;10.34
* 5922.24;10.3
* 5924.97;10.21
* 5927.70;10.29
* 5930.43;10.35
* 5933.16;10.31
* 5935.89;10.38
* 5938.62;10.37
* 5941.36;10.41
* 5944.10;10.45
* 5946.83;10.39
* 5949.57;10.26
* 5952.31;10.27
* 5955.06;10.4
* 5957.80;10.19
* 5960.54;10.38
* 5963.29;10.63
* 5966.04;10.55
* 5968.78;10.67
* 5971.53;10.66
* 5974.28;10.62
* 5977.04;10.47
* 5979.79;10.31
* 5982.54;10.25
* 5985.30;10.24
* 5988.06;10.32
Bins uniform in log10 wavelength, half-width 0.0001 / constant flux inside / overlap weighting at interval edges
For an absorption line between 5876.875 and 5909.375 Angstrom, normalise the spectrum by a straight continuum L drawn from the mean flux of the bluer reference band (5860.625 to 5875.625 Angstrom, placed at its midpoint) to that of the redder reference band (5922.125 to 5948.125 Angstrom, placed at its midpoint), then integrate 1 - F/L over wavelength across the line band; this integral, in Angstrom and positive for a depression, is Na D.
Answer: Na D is 3.4 Angstrom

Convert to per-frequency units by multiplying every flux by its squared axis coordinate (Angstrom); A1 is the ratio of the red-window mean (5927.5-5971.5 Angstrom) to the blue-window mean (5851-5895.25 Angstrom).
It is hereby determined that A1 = 1.08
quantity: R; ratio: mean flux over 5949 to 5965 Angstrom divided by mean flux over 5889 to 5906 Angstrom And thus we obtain 1.2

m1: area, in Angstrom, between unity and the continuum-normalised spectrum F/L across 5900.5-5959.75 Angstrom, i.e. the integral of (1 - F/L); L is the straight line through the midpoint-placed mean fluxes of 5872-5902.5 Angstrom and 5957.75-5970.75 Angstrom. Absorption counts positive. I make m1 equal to -1.8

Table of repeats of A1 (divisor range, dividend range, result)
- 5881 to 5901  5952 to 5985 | 1.22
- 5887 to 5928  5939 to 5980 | 1.10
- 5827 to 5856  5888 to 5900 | 0.79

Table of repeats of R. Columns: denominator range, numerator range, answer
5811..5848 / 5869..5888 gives 0.94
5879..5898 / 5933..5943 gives 1.17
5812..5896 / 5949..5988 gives 1.01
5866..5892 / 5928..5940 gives 1.05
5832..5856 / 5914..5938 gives 0.97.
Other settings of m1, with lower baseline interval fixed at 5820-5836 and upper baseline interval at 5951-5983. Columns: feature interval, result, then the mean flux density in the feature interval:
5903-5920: 0.6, 10.3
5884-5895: 2.4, 8.36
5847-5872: 1.1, 10.3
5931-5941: 0.2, 10.4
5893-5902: 1.6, 8.78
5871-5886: 0.6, 10.3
